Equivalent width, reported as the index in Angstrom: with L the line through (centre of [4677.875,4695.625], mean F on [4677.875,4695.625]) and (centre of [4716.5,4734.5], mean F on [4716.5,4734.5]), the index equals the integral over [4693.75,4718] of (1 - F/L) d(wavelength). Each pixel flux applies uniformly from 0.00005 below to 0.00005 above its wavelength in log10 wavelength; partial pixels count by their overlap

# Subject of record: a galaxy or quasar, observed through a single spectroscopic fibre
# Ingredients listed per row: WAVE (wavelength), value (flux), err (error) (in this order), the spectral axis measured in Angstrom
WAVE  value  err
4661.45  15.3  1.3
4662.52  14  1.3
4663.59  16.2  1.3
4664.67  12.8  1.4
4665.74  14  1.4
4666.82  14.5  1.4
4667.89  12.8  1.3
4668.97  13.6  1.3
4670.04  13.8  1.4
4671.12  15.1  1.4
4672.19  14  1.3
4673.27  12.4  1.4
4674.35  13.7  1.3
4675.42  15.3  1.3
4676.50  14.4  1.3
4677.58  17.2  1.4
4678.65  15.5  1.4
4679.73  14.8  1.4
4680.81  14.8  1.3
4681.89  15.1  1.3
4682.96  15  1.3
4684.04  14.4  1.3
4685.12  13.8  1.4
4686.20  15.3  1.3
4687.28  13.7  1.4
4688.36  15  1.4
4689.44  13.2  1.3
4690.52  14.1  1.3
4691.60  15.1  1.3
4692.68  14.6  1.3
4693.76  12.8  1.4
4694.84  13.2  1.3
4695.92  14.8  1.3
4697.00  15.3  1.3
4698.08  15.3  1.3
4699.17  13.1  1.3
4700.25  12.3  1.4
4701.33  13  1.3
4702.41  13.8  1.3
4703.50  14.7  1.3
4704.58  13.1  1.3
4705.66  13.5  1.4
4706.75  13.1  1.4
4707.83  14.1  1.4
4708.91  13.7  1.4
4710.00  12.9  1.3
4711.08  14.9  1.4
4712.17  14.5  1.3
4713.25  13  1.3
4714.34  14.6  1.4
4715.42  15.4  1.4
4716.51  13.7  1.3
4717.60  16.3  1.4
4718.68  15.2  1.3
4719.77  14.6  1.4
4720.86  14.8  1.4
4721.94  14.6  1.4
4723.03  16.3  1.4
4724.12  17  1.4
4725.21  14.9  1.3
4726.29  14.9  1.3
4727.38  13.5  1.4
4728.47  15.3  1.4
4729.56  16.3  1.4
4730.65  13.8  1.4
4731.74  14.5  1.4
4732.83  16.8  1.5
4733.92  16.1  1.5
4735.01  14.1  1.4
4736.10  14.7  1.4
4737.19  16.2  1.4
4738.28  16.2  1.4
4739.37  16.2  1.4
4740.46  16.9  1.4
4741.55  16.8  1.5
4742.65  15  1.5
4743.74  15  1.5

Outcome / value 1.4 Angstrom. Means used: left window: 14.4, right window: 15.3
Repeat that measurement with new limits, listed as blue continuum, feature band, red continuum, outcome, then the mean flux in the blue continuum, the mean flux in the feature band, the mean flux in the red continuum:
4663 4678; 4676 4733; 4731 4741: 1.87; 14.2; 14.5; 15.7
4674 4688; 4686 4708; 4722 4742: 1.67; 14.9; 13.9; 15.6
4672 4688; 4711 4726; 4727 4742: 0.29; 14.6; 15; 15.5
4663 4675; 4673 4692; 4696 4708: -1.05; 13.9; 14.6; 13.8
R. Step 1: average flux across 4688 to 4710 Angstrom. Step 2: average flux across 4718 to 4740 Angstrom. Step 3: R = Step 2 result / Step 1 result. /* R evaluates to 1.11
